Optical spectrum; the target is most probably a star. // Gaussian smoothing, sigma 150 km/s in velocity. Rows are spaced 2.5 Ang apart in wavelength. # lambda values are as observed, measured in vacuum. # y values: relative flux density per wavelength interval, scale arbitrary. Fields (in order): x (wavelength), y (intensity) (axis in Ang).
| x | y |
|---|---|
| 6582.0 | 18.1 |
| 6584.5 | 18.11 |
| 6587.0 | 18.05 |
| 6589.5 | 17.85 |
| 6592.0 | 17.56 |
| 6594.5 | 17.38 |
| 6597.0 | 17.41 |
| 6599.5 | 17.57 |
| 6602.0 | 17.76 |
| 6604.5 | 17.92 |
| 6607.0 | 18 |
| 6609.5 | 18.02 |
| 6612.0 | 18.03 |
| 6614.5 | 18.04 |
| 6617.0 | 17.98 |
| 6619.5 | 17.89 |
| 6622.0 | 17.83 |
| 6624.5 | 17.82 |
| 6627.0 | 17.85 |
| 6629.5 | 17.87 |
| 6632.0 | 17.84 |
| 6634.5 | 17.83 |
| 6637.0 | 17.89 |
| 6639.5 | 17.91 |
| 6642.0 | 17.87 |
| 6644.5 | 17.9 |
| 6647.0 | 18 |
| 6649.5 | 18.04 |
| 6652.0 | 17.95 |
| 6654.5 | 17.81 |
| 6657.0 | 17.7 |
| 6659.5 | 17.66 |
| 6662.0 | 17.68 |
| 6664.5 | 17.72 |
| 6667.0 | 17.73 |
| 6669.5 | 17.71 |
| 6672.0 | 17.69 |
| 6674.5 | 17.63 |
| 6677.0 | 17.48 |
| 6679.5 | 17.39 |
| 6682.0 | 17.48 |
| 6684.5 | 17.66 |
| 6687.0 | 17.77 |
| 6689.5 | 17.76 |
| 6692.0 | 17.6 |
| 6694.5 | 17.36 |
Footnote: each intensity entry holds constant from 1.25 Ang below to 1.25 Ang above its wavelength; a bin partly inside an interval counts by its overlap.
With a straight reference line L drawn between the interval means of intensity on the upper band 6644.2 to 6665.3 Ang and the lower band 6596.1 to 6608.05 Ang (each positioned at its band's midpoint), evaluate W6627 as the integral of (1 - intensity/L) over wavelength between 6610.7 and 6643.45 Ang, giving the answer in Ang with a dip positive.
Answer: -0.2 Ang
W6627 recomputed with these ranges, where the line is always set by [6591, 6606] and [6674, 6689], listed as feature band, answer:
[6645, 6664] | -0.3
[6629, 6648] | -0.3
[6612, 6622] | -0.2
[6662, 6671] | -0.1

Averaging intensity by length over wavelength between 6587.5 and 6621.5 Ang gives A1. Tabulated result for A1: 17.8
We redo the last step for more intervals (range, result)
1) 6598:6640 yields 17.9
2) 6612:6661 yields 17.9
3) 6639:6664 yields 17.8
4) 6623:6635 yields 17.8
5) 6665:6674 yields 17.7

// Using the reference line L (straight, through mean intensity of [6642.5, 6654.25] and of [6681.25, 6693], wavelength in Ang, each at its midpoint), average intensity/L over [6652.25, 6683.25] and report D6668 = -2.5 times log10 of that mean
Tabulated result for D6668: 0.01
